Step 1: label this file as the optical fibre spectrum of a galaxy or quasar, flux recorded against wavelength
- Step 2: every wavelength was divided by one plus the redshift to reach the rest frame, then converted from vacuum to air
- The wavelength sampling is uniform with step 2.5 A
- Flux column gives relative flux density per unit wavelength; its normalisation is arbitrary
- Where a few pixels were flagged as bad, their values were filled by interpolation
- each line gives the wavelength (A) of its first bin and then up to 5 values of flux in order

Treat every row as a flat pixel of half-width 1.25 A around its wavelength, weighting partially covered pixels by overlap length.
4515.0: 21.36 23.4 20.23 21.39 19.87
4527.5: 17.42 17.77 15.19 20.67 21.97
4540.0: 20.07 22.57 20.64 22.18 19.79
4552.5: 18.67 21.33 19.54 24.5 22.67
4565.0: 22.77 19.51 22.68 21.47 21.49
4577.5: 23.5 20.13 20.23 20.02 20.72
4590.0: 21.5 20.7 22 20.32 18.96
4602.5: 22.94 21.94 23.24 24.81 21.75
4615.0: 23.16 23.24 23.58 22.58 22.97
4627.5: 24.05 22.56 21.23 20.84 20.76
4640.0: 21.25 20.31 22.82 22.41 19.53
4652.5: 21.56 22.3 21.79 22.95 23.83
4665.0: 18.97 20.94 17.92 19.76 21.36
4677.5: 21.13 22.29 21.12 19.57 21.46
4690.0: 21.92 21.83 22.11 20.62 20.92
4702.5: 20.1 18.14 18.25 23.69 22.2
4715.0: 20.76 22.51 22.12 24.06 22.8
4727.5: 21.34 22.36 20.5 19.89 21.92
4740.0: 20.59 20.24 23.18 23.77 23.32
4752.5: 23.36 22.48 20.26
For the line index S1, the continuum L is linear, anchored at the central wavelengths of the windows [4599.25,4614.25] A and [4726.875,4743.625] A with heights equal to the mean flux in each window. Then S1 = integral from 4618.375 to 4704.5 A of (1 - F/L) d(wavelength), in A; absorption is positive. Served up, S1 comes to 1.5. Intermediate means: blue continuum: 22.4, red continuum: 21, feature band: 21.4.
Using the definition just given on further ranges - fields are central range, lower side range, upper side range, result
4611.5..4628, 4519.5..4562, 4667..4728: -1.84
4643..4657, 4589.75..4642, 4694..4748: 0.15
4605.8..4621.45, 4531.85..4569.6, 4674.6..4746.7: -1.59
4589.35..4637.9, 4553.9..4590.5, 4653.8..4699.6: -1.87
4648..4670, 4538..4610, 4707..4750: 0.34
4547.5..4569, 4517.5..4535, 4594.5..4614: -0.92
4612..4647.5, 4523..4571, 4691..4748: -2.16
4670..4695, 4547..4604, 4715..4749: 0.74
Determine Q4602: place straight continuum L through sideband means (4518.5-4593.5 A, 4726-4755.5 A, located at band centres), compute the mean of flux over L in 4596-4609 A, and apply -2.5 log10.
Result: -0.03 mag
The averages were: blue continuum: 20.7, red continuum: 21.9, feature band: 21.6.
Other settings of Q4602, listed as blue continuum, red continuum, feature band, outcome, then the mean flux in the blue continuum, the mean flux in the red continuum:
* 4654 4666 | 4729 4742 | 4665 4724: 0.03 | 22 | 21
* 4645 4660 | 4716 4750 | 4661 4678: 0.06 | 21.7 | 22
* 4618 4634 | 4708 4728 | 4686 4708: 0.09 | 22.8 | 22.3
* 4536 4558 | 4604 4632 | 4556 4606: 0.02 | 20.8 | 23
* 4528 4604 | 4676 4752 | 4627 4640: -0.03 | 20.9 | 21.5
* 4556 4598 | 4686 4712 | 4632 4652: 0.00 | 21.4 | 20.9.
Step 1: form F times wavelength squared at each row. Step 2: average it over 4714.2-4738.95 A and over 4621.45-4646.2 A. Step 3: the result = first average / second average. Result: 1.04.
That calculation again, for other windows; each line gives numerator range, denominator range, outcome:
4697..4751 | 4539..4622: 1.06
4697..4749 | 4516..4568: 1.13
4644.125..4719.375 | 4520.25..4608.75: 1.07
